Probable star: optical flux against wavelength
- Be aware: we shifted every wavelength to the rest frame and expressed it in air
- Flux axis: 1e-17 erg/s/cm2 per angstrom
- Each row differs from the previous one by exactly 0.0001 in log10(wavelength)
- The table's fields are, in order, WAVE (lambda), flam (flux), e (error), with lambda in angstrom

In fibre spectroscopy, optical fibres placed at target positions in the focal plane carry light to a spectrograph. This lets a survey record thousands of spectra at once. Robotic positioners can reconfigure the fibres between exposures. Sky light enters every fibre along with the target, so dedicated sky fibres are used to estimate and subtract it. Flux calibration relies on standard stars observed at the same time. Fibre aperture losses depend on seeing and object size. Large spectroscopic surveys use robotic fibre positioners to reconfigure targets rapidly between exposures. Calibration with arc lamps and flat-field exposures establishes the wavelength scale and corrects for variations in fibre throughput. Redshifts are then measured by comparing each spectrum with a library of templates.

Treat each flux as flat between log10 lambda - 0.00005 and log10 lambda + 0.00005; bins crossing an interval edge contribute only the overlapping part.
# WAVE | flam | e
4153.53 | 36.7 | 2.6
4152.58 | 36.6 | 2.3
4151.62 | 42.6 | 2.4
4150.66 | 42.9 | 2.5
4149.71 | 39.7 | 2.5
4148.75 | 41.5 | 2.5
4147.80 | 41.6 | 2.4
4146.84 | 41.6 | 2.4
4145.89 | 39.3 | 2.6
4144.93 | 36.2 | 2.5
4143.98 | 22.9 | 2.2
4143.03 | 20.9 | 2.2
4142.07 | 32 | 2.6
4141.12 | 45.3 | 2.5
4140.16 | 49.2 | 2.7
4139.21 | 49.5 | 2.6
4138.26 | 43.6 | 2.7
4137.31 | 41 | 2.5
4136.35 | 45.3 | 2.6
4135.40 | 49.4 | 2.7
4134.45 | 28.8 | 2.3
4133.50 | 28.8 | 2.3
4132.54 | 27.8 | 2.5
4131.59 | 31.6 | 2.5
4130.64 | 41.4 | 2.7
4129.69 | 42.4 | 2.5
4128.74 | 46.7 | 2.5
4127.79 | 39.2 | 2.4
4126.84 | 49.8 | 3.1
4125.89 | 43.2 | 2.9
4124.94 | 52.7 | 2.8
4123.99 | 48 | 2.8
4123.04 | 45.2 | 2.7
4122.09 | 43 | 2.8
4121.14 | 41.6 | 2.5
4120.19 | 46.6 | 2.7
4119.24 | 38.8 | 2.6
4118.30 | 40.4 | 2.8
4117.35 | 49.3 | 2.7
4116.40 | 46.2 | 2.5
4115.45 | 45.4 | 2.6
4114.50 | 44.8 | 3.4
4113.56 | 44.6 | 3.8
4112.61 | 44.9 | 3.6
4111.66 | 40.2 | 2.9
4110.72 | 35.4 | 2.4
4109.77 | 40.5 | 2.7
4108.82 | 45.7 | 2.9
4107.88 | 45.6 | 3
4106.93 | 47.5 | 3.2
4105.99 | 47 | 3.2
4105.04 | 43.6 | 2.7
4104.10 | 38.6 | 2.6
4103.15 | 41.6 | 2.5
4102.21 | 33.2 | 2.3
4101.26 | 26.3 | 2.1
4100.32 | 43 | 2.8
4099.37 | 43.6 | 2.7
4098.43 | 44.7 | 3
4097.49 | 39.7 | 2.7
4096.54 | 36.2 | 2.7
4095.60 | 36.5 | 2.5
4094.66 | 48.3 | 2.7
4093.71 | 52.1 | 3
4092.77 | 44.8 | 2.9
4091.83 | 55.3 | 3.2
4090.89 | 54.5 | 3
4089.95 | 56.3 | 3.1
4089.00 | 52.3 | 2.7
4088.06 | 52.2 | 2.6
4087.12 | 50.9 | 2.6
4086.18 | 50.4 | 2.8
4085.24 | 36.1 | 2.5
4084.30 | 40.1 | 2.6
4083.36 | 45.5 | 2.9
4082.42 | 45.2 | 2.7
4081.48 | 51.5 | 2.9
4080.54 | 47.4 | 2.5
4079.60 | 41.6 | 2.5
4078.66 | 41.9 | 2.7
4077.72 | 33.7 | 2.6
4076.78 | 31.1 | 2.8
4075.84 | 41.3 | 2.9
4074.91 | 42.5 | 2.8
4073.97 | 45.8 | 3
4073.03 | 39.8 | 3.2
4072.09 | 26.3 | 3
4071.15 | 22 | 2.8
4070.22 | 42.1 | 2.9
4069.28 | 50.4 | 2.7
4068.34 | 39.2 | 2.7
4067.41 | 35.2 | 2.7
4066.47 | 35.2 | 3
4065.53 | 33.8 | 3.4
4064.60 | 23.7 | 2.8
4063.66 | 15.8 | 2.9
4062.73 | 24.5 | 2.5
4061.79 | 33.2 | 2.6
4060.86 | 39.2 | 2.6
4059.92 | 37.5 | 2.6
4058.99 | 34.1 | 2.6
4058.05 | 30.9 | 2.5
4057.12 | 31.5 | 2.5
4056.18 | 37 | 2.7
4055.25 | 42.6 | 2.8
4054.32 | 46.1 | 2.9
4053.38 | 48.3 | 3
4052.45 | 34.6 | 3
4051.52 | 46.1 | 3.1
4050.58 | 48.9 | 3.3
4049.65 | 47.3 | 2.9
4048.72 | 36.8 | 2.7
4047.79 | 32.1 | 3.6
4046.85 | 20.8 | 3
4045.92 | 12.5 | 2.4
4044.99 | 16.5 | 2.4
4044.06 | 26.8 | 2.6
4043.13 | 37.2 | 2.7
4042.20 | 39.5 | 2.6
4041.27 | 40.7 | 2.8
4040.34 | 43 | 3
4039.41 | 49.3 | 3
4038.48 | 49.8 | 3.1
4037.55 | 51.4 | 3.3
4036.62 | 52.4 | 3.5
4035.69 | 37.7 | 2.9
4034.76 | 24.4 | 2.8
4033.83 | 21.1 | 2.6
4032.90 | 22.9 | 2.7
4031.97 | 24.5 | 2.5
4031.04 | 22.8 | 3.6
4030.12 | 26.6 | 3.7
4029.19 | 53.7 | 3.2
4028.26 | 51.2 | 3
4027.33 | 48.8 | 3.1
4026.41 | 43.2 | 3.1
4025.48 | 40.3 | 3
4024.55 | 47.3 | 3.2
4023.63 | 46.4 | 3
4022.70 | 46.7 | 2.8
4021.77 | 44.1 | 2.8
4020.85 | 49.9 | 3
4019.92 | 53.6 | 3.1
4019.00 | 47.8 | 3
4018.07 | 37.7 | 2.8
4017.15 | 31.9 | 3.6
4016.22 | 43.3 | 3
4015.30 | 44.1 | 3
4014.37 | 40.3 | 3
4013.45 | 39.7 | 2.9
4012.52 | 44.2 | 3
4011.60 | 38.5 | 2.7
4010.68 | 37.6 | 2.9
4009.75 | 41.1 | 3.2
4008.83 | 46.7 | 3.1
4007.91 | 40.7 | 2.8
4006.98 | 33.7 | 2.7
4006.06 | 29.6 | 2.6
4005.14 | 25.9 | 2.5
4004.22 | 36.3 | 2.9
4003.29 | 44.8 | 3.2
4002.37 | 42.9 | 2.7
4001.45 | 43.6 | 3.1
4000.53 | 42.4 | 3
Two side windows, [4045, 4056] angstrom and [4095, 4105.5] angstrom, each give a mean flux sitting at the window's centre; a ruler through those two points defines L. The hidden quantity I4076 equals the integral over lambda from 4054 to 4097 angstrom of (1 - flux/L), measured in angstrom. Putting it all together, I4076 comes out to -2.6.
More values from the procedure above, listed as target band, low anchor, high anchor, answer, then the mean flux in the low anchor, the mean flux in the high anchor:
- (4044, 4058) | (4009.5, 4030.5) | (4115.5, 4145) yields 2.4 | 43.5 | 41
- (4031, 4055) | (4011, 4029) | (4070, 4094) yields 4.3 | 44.3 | 43.9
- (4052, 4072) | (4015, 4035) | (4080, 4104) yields 3.6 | 39.8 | 45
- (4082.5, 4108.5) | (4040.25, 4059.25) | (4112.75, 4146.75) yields -3.9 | 35.8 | 41.2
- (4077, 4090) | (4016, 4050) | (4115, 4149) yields -1.9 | 38.4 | 41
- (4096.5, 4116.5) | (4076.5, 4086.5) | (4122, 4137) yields 0.0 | 42.3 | 41.4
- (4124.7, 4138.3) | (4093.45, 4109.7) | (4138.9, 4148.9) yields -0.5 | 41.8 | 37.9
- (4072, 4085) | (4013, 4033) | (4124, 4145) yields -0.2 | 41.6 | 39.7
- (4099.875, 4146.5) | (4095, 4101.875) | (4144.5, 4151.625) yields -1.8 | 38.6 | 40.6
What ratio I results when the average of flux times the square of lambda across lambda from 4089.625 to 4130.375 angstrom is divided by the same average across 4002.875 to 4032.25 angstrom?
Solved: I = 1.1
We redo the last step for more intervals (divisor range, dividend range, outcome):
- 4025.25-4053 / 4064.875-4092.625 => 1.18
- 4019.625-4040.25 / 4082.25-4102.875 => 1.12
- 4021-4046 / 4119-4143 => 1.14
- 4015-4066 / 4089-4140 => 1.19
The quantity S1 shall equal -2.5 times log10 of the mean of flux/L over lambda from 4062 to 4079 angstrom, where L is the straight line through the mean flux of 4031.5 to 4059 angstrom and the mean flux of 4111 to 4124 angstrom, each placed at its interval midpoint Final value 0.13 mag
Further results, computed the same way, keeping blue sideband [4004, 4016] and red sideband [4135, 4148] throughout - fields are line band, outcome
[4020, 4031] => -0.16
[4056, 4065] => 0.26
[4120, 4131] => -0.14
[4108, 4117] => -0.10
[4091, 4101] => -0.13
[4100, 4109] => -0.05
